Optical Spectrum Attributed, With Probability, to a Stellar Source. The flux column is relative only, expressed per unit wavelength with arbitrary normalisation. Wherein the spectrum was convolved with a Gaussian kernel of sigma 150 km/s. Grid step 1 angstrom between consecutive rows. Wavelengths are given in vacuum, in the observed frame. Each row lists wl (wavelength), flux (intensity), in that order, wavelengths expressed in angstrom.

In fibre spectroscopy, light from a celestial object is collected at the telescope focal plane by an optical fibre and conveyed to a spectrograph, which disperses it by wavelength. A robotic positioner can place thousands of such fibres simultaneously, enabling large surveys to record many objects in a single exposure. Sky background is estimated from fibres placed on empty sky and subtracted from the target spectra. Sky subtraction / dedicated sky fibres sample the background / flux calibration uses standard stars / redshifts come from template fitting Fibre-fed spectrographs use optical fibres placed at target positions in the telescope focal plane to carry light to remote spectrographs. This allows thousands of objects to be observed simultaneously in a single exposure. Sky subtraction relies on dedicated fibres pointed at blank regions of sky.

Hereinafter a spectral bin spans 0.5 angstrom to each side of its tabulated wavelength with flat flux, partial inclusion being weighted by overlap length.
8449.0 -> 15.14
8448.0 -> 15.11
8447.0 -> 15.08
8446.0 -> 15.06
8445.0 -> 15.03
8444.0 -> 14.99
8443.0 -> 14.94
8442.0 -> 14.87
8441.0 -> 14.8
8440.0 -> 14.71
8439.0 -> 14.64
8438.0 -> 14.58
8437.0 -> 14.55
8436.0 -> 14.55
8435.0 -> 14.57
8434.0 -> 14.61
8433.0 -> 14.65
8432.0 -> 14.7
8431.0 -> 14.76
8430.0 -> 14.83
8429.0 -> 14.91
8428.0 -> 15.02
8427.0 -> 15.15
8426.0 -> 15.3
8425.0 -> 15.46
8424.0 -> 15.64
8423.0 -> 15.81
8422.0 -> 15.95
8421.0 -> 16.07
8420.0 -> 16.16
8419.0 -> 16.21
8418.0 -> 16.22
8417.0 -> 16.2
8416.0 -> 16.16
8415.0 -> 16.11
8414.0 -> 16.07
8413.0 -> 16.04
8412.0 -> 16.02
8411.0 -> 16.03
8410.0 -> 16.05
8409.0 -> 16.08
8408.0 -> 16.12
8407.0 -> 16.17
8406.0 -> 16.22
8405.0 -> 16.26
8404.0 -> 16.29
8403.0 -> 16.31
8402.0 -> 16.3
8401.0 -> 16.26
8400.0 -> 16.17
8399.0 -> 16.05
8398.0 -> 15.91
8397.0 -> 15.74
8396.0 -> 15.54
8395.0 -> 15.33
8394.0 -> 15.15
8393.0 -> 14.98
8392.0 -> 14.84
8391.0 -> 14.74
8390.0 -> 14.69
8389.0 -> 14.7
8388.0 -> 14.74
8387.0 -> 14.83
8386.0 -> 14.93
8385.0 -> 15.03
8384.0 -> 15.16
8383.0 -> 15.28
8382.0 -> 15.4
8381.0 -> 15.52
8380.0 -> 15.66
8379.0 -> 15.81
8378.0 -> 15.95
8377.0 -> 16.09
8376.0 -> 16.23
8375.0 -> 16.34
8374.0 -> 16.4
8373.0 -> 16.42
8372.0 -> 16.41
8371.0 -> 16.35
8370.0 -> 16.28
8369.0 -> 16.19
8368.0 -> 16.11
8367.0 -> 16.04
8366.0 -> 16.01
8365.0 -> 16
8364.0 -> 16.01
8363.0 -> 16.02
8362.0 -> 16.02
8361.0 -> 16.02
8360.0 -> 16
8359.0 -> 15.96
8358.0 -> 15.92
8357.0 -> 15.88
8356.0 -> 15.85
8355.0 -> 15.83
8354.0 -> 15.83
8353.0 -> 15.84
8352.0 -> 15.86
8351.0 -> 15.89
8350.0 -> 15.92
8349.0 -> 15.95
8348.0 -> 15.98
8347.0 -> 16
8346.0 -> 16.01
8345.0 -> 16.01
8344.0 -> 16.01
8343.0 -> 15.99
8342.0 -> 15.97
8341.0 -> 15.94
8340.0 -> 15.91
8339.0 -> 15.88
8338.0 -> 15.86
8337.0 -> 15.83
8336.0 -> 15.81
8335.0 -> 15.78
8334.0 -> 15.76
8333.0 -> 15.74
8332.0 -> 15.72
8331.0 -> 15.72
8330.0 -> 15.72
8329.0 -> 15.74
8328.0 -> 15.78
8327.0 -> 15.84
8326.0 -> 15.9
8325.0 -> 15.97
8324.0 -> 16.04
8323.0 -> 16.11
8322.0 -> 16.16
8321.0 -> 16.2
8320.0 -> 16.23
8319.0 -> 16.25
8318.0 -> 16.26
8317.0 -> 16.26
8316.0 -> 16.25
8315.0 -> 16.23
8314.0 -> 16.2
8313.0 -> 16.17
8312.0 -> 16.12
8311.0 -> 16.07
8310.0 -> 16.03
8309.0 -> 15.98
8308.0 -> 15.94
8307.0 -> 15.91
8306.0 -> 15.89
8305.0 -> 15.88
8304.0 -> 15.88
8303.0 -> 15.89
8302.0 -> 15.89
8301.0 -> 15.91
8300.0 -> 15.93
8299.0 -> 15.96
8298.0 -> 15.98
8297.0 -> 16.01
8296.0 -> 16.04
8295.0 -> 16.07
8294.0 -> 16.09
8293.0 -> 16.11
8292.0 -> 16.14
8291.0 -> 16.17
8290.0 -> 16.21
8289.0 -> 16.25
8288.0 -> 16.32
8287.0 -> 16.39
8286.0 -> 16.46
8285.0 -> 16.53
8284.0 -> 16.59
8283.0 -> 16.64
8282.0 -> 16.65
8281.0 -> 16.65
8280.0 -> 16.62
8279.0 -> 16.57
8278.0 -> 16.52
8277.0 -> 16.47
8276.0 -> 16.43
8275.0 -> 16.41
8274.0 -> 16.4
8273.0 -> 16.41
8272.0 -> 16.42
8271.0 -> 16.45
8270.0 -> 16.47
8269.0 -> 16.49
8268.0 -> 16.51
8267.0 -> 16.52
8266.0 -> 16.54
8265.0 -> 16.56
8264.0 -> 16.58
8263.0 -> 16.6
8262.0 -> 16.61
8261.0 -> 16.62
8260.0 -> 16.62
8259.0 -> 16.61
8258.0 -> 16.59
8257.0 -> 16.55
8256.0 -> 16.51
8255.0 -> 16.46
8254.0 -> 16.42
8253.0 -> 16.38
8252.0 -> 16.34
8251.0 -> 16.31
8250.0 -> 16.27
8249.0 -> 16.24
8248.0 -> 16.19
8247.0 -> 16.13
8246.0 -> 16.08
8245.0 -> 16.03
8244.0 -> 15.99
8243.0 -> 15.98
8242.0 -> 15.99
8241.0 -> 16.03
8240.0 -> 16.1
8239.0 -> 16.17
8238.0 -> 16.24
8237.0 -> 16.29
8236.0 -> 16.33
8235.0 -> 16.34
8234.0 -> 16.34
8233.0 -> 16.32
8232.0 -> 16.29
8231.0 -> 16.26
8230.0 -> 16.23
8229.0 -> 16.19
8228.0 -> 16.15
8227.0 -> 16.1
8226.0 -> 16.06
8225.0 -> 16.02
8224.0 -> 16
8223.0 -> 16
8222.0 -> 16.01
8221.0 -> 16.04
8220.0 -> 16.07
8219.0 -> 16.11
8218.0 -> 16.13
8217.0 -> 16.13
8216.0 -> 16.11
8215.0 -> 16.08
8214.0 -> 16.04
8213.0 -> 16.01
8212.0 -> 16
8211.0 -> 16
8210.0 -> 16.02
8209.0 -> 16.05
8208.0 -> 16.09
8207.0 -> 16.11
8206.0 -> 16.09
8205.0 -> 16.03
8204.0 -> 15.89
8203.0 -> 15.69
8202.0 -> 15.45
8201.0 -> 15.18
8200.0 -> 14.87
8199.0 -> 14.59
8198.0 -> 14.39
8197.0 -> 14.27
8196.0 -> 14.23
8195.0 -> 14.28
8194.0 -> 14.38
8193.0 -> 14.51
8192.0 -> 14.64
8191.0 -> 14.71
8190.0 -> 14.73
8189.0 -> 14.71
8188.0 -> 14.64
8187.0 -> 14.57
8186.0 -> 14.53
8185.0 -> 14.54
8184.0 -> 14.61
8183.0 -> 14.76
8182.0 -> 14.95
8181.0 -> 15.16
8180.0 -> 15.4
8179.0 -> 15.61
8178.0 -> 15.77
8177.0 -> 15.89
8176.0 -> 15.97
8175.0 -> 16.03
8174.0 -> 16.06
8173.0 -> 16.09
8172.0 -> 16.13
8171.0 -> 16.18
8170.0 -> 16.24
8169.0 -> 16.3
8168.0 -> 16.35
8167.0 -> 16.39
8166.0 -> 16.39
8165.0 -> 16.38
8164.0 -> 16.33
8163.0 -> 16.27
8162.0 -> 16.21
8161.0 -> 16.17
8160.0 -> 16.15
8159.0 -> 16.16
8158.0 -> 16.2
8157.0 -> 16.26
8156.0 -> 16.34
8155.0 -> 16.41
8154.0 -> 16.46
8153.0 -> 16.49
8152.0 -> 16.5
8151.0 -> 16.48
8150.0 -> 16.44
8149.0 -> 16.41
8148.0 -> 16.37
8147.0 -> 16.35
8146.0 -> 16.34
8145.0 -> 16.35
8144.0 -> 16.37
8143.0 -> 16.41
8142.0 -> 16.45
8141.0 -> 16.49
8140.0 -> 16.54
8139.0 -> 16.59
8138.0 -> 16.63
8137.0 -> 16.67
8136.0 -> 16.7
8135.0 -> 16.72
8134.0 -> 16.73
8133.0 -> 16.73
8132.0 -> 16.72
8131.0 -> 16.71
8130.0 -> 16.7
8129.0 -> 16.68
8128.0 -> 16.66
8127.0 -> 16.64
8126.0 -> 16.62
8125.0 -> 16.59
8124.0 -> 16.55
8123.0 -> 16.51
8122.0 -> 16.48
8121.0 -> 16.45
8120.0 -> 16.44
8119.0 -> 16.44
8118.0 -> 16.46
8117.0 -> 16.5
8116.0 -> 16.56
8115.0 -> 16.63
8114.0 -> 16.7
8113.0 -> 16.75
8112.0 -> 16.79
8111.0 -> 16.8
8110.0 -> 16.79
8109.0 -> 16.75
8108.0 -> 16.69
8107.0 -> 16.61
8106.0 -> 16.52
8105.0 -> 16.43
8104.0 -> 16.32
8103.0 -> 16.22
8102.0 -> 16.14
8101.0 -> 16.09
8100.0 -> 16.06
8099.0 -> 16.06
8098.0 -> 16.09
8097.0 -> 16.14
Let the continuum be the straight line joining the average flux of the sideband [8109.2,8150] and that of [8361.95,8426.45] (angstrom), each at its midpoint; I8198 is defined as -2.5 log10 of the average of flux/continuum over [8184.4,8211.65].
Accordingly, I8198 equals 0.09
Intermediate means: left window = 16.6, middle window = 15.1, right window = 15.8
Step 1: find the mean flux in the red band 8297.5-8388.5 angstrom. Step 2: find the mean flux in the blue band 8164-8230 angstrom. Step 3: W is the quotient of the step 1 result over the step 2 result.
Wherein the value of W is 1.0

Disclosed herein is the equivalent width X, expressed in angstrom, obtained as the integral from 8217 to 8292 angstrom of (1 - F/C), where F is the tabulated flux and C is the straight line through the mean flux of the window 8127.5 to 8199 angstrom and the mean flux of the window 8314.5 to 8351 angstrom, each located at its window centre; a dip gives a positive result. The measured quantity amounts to -1.9 angstrom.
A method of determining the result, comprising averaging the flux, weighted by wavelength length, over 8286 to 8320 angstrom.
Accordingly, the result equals 16.1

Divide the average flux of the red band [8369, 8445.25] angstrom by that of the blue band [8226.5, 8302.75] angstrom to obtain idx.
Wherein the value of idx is 0.95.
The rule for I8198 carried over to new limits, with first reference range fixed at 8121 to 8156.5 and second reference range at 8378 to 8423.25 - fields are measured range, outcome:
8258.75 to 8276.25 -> -0.03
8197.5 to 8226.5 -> 0.03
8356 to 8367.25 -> -0.01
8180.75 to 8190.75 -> 0.12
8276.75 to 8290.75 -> -0.03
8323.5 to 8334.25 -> 0.01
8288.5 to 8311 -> 0.00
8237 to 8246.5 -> 0.01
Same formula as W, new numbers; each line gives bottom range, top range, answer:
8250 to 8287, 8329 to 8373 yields 0.97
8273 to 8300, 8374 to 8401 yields 0.95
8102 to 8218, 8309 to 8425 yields 0.99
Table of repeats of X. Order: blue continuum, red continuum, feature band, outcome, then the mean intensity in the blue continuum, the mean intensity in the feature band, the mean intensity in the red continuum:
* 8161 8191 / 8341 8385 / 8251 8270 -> -0.9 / 15.6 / 16.5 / 16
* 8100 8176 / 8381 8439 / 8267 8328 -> -1.2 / 16.5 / 16.2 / 15.5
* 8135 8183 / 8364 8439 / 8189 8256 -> 1.0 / 16.2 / 15.8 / 15.6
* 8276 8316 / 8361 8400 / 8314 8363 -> -0.1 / 16.2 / 16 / 15.7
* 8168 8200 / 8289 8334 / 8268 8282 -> -0.6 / 15.1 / 16.5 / 16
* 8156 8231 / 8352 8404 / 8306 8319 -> -0.3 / 15.7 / 16.1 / 15.8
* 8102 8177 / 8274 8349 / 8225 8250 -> 0.1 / 16.5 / 16.2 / 16.1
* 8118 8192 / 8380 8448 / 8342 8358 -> -0.3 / 16.1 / 15.9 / 15.4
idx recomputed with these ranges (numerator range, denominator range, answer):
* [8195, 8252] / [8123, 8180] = 0.97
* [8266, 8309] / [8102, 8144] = 0.98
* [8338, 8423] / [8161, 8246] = 1.01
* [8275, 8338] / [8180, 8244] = 1.03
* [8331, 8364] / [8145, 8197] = 1.01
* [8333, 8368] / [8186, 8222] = 1.03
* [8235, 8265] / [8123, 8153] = 0.99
